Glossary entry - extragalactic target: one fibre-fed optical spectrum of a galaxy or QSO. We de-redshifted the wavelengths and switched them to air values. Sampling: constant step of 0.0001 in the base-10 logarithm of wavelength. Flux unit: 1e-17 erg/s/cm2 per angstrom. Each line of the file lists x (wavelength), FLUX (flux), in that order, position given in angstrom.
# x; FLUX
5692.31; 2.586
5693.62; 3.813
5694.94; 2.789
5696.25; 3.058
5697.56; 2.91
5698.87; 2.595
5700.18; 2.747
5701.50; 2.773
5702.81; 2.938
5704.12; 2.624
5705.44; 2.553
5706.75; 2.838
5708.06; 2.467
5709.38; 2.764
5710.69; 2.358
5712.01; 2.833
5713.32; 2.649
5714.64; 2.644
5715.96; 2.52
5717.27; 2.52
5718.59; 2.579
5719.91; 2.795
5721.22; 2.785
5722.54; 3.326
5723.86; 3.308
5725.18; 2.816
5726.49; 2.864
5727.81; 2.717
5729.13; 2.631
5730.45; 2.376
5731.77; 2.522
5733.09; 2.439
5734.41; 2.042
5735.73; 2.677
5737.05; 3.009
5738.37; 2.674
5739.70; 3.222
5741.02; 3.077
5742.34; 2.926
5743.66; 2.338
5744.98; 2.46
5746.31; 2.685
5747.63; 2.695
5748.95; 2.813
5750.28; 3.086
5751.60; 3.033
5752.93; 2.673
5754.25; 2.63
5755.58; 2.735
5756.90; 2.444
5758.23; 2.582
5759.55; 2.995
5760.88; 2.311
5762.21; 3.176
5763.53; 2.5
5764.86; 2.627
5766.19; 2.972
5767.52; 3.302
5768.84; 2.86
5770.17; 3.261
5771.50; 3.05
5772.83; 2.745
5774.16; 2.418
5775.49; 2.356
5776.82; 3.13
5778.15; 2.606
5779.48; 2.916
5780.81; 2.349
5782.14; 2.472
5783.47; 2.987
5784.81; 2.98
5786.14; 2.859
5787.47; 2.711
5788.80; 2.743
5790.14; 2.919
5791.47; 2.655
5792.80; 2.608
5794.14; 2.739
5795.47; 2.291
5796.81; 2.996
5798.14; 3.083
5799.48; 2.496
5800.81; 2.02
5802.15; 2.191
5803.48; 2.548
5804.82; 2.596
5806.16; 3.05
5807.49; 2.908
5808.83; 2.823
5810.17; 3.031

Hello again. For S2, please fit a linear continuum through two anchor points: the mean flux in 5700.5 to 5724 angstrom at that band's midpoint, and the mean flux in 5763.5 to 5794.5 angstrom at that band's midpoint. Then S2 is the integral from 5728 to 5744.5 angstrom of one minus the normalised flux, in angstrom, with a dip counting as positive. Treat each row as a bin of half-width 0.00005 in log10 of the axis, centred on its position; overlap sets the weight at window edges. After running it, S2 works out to 0.5 angstrom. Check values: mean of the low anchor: 2.72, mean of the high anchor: 2.79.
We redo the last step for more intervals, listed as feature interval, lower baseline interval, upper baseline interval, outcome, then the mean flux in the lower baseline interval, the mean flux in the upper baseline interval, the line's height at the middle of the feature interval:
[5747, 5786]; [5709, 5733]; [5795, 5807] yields -2.0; 2.72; 2.6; 2.65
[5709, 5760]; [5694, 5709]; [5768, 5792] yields 1.0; 2.77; 2.78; 2.78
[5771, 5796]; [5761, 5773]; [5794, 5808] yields 0.6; 2.92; 2.62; 2.78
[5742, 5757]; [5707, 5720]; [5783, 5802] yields -0.4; 2.61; 2.7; 2.65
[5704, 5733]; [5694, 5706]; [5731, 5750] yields 0.5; 2.8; 2.69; 2.75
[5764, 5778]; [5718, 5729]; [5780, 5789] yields -0.5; 2.89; 2.73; 2.77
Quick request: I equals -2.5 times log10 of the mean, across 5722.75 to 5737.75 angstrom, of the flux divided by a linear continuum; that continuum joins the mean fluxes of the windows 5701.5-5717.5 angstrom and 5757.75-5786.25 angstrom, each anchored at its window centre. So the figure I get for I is 0.00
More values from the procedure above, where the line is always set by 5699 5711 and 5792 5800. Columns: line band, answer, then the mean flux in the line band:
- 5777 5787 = -0.02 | 2.76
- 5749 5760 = -0.03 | 2.77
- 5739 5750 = -0.04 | 2.79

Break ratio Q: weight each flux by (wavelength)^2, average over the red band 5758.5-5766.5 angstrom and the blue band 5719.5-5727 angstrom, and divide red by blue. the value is 0.9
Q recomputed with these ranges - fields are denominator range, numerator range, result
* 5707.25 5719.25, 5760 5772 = 1.14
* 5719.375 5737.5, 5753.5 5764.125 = 0.99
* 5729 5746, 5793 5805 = 0.98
